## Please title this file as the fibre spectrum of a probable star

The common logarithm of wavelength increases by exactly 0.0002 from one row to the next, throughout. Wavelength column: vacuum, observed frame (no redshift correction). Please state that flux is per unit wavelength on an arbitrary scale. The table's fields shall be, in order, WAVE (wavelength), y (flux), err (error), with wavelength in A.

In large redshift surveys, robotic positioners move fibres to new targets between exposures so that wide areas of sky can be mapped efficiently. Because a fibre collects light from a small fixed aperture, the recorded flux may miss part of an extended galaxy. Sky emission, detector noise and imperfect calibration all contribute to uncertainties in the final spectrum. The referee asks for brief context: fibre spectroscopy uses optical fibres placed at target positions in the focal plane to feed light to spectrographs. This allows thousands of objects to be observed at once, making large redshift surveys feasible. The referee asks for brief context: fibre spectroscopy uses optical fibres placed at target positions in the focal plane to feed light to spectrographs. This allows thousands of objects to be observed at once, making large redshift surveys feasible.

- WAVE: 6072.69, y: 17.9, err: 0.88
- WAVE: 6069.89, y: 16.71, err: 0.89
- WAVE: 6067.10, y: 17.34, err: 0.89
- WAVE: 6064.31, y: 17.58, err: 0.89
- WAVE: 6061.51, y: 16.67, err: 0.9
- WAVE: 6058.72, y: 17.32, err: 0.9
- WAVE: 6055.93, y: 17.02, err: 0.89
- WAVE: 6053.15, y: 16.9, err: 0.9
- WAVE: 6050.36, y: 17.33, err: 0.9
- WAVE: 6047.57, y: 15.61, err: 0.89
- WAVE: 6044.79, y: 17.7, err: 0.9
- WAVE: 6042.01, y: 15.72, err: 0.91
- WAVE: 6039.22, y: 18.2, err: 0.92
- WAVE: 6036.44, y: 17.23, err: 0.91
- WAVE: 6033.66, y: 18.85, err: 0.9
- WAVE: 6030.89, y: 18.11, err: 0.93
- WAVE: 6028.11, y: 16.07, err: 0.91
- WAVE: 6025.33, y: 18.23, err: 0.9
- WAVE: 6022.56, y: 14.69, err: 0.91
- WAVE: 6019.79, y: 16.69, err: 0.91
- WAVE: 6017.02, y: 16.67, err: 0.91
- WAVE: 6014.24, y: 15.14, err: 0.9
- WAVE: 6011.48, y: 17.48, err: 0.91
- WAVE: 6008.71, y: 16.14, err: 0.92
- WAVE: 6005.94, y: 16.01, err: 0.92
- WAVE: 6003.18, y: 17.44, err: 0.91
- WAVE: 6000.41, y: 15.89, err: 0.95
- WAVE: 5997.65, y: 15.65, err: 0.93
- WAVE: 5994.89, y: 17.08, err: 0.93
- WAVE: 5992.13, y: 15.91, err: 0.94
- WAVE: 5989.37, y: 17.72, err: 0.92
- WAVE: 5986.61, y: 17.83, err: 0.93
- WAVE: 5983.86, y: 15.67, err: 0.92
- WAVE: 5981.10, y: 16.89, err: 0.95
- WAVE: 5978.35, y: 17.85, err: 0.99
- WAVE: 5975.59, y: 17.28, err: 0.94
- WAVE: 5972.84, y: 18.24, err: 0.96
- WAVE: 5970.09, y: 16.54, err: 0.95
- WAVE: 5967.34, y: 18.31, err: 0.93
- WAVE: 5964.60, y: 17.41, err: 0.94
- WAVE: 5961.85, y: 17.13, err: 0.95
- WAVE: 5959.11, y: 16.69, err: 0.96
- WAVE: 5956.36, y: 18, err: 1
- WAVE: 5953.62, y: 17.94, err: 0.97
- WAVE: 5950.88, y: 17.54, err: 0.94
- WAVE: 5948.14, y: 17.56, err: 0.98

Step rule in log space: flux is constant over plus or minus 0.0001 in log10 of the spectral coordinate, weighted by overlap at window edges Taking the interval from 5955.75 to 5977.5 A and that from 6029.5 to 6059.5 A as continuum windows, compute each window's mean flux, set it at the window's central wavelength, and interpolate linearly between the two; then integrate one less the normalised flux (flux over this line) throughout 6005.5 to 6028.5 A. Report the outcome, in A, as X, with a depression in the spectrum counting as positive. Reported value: 1.3 A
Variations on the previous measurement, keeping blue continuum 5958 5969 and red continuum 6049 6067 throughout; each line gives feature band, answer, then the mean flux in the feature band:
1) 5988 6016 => 1.4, 16.4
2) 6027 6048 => -0.1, 17.3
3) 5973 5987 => 0.2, 17.1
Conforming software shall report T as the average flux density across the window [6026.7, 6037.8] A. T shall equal 17.6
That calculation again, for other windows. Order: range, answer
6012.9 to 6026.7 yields 16.3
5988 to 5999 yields 16.6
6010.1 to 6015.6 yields 16.3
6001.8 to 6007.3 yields 16.7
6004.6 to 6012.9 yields 16.5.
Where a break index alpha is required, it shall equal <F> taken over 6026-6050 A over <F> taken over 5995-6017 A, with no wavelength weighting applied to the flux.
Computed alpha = 1.06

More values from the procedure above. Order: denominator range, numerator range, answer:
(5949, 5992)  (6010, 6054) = 0.97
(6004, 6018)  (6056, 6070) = 1.05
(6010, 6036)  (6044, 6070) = 1.01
